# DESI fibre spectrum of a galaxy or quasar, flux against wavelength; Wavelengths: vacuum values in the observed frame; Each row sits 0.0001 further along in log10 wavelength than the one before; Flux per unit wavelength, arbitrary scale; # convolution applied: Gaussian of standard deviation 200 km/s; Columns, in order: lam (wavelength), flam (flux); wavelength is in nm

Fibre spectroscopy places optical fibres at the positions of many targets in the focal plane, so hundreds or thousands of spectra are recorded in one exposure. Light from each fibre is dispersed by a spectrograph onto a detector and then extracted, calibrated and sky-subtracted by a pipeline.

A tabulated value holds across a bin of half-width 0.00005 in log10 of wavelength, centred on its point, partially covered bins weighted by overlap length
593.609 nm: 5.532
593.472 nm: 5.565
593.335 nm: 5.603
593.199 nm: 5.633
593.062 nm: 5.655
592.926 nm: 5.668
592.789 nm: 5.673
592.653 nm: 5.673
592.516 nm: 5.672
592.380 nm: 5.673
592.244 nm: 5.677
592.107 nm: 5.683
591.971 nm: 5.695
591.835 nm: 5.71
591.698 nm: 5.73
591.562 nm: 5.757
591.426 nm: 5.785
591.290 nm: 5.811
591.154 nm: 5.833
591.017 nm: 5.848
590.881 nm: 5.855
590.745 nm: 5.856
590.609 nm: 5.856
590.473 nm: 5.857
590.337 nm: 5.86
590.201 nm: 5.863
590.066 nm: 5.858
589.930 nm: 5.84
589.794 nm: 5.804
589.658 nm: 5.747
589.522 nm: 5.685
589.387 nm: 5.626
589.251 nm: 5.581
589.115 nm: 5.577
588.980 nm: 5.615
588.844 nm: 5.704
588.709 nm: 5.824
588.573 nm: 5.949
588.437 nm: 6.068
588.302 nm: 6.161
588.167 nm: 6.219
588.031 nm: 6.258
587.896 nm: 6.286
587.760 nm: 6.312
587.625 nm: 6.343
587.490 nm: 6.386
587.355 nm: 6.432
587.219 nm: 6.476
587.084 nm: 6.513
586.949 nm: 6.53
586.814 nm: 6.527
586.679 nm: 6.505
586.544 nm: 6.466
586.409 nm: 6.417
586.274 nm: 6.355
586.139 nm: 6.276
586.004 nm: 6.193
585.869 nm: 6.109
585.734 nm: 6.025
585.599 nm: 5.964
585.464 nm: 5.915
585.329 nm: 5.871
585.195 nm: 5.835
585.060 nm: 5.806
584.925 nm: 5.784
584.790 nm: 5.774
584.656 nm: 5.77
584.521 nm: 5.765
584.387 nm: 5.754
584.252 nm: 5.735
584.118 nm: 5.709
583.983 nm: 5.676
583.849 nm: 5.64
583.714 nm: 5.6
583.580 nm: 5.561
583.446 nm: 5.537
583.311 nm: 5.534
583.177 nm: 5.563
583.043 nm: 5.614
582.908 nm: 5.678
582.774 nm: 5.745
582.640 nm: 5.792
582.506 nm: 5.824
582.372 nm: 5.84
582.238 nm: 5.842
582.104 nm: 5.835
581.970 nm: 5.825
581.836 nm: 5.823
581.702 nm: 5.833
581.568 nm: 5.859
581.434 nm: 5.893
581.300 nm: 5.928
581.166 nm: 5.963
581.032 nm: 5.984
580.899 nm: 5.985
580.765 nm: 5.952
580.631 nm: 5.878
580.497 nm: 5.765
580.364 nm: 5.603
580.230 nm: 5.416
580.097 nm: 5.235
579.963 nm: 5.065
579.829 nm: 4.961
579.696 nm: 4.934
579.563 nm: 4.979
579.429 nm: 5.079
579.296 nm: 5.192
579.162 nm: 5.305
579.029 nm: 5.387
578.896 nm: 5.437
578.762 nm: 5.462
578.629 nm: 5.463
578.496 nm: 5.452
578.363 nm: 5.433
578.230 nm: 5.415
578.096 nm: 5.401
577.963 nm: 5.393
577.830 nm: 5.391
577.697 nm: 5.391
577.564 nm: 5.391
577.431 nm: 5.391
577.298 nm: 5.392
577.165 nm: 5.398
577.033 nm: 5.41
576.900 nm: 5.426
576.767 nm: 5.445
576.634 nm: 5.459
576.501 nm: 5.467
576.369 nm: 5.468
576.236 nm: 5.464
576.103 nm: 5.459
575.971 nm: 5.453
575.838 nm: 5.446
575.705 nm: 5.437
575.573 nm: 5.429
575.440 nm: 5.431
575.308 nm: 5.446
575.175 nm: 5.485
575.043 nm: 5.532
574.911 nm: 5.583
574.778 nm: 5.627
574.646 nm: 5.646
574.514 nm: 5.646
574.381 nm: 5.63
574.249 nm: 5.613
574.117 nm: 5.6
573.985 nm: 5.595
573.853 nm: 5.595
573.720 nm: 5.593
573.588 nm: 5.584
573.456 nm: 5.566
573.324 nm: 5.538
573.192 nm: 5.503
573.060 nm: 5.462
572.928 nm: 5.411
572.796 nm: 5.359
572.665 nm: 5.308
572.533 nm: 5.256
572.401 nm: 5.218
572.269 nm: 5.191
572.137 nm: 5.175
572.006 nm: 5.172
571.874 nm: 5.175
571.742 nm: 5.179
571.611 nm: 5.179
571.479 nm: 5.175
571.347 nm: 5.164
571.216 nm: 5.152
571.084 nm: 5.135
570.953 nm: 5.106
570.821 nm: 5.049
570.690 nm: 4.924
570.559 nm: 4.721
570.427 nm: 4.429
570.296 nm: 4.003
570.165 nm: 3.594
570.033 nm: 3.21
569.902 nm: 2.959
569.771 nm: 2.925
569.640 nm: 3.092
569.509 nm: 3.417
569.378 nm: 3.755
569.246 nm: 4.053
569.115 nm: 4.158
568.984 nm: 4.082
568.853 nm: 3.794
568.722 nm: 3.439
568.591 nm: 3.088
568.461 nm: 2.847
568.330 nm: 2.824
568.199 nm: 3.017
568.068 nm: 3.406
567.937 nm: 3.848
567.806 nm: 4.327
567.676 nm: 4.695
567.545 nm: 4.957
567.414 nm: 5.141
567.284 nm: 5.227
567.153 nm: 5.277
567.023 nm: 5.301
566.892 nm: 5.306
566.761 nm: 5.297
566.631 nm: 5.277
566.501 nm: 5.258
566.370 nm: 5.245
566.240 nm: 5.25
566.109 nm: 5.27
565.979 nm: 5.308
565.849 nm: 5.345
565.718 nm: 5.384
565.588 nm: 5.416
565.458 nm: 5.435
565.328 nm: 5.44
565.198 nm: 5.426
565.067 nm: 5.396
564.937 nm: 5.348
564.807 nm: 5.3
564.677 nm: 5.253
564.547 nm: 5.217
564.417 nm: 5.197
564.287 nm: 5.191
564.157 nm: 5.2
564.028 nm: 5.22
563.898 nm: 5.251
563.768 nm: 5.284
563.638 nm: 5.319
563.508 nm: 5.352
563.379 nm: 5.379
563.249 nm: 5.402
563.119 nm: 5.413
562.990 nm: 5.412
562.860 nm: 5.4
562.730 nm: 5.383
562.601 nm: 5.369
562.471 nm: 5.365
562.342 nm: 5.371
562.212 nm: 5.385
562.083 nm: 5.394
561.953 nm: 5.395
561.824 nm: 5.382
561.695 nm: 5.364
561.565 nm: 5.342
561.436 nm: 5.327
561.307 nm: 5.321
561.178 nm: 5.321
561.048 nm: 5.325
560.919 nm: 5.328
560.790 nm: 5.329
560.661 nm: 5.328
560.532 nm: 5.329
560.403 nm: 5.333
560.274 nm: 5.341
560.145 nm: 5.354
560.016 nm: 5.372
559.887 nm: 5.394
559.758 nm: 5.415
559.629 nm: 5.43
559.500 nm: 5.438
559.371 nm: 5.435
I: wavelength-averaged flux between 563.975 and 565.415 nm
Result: 5.29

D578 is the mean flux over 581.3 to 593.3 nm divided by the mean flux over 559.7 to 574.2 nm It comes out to 1.18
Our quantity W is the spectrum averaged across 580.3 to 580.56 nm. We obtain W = 5.7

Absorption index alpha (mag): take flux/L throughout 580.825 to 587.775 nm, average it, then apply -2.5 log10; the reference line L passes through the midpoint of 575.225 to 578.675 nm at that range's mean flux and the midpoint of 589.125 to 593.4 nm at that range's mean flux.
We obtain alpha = -0.07 mag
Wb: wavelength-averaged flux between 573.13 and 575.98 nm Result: 5.55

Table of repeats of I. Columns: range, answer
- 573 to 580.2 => 5.43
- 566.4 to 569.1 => 4.33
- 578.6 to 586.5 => 5.71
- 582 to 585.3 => 5.72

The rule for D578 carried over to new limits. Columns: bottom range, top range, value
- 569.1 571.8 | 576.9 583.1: 1.29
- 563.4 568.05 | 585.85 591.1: 1.17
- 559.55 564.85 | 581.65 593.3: 1.10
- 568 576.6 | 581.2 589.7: 1.23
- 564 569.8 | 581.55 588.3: 1.29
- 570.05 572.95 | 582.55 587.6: 1.20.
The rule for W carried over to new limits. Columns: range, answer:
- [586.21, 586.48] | 6.39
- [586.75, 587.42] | 6.49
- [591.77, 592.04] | 5.72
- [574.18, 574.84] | 5.64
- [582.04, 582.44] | 5.84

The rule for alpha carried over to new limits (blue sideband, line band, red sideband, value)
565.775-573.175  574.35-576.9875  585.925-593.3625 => -0.103 mag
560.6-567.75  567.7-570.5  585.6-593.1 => 0.460 mag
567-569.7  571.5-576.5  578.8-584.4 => -0.167 mag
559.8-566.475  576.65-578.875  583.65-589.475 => 0.069 mag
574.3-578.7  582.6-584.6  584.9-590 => 0.039 mag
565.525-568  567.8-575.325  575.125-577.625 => 0.128 mag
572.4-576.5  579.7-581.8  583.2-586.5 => 0.010 mag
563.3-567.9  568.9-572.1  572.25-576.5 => 0.225 mag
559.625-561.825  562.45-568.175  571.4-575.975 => 0.042 mag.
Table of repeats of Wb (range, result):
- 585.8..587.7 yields 6.4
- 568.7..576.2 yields 4.96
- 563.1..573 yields 4.76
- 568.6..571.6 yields 4.15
